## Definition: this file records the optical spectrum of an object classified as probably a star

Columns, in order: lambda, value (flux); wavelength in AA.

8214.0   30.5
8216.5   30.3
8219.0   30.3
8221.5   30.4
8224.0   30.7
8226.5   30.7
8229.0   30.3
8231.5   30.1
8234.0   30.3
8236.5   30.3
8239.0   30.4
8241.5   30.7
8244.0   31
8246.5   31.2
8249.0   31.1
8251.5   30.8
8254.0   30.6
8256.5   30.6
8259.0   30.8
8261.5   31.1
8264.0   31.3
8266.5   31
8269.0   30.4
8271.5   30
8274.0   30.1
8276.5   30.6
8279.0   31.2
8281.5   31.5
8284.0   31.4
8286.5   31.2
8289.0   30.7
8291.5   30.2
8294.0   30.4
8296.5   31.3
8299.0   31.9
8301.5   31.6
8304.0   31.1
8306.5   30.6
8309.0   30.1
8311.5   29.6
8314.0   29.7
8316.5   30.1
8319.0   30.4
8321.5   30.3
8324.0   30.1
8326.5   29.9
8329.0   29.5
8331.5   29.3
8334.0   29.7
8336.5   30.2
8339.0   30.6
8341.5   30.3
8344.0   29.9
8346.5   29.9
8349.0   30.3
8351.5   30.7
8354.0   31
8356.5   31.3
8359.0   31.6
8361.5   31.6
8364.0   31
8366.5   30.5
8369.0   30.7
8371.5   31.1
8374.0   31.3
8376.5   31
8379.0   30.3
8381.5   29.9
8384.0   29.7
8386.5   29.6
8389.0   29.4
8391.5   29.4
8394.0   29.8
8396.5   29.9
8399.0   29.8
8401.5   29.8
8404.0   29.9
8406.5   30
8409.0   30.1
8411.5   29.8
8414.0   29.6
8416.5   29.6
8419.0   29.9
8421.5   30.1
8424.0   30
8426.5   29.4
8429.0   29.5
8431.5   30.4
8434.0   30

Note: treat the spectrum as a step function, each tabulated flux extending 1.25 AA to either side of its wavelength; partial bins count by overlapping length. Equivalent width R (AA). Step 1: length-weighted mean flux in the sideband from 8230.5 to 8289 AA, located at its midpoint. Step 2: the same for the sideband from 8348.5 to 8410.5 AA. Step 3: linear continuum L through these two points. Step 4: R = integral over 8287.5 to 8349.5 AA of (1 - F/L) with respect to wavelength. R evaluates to 0.5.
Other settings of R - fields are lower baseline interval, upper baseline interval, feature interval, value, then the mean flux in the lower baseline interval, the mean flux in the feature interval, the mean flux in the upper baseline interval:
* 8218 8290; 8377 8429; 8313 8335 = 0.29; 30.7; 29.9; 29.8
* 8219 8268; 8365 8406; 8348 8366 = -0.48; 30.7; 31.1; 30.1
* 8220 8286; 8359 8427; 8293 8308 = -0.30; 30.7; 31.1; 30.2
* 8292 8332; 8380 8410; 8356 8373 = -0.63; 30.4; 31.1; 29.8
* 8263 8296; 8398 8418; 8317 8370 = -0.20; 30.8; 30.4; 29.8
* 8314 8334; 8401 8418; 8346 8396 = -1.07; 29.9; 30.5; 29.8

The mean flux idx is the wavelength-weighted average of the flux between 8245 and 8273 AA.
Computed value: 30.8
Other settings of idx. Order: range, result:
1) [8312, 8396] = 30.3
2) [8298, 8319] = 30.6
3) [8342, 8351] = 30.1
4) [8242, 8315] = 30.8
